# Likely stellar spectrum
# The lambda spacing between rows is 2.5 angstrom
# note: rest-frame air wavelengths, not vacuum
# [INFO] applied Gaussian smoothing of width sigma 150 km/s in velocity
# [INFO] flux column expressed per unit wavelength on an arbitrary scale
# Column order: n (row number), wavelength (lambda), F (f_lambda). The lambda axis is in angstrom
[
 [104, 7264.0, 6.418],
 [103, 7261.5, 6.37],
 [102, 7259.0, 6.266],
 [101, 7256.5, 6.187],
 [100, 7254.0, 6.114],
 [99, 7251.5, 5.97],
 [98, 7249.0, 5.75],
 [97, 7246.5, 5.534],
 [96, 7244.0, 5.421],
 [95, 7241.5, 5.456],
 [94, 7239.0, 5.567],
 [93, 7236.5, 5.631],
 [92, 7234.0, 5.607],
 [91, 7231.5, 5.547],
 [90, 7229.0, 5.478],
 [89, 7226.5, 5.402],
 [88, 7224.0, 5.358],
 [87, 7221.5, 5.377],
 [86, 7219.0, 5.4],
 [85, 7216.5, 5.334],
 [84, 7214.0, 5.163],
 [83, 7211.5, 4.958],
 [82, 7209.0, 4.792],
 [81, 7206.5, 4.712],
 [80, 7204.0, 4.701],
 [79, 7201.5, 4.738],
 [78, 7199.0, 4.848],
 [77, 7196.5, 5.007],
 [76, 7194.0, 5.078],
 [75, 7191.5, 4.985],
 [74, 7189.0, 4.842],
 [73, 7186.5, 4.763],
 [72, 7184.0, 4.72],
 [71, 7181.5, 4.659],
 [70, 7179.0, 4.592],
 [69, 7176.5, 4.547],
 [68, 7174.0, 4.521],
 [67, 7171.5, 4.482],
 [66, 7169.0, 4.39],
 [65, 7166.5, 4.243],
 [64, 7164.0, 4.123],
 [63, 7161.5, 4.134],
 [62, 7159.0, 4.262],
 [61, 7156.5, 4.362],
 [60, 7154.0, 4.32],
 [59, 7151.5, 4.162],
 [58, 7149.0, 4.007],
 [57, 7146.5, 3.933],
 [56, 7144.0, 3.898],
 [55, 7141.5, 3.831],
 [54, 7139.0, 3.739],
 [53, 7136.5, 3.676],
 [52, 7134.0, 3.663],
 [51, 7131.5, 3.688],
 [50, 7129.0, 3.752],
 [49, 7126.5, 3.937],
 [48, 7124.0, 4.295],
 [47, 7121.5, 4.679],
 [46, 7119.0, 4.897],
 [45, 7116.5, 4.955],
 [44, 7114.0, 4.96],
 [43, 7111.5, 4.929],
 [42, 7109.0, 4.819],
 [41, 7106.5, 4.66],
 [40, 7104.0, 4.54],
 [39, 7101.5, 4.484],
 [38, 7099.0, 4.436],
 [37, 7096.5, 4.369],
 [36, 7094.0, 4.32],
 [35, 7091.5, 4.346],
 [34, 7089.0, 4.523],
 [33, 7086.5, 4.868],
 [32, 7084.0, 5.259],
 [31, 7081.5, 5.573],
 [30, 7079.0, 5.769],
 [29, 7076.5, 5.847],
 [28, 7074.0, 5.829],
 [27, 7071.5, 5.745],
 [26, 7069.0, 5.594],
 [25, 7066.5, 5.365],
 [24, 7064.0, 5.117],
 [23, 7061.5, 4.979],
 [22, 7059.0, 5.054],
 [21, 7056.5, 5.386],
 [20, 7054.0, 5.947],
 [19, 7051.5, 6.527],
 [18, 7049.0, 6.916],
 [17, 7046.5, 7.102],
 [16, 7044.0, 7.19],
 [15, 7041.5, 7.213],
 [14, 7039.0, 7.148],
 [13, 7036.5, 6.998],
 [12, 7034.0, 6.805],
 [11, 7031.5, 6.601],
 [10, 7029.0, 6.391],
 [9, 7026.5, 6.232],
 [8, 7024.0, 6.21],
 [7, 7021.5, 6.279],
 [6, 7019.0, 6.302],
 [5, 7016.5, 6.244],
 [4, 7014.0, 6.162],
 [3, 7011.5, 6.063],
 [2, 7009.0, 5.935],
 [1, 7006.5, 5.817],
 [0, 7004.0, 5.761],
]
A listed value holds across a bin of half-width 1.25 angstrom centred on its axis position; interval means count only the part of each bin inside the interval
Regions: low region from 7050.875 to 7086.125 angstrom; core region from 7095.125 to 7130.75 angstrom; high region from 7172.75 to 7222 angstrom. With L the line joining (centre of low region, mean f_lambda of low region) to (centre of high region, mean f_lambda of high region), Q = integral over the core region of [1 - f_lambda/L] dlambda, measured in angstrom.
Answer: 5.2 angstrom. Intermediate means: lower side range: 5.54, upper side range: 4.88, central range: 4.54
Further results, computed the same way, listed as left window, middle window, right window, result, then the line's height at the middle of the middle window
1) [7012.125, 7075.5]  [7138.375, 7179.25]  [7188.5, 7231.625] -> 9.20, 5.43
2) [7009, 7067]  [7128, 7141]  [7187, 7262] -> 4.69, 5.81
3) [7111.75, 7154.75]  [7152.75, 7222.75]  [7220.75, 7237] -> 2.84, 4.91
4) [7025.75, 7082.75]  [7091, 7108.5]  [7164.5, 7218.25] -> 3.73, 5.69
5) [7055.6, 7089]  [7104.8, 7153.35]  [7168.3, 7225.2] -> 8.61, 5.15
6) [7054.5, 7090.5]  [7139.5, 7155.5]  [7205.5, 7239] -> 3.94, 5.33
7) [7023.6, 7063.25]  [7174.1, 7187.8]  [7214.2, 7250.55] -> 2.60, 5.74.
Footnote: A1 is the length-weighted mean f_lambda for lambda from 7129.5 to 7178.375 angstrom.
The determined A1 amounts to 4.11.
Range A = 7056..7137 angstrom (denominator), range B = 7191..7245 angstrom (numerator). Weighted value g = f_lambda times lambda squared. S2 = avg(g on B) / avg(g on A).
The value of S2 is 1.1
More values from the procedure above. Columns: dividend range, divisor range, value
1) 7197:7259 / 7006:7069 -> 0.91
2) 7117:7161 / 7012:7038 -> 0.66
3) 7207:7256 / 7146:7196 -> 1.24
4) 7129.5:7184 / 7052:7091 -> 0.79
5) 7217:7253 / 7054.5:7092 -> 1.09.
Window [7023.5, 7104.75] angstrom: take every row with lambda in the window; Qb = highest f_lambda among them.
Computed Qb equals 7.213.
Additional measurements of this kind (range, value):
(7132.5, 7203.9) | 5.078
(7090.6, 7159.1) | 4.96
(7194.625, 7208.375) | 5.007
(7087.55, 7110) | 4.819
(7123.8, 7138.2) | 4.295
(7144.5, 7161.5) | 4.362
